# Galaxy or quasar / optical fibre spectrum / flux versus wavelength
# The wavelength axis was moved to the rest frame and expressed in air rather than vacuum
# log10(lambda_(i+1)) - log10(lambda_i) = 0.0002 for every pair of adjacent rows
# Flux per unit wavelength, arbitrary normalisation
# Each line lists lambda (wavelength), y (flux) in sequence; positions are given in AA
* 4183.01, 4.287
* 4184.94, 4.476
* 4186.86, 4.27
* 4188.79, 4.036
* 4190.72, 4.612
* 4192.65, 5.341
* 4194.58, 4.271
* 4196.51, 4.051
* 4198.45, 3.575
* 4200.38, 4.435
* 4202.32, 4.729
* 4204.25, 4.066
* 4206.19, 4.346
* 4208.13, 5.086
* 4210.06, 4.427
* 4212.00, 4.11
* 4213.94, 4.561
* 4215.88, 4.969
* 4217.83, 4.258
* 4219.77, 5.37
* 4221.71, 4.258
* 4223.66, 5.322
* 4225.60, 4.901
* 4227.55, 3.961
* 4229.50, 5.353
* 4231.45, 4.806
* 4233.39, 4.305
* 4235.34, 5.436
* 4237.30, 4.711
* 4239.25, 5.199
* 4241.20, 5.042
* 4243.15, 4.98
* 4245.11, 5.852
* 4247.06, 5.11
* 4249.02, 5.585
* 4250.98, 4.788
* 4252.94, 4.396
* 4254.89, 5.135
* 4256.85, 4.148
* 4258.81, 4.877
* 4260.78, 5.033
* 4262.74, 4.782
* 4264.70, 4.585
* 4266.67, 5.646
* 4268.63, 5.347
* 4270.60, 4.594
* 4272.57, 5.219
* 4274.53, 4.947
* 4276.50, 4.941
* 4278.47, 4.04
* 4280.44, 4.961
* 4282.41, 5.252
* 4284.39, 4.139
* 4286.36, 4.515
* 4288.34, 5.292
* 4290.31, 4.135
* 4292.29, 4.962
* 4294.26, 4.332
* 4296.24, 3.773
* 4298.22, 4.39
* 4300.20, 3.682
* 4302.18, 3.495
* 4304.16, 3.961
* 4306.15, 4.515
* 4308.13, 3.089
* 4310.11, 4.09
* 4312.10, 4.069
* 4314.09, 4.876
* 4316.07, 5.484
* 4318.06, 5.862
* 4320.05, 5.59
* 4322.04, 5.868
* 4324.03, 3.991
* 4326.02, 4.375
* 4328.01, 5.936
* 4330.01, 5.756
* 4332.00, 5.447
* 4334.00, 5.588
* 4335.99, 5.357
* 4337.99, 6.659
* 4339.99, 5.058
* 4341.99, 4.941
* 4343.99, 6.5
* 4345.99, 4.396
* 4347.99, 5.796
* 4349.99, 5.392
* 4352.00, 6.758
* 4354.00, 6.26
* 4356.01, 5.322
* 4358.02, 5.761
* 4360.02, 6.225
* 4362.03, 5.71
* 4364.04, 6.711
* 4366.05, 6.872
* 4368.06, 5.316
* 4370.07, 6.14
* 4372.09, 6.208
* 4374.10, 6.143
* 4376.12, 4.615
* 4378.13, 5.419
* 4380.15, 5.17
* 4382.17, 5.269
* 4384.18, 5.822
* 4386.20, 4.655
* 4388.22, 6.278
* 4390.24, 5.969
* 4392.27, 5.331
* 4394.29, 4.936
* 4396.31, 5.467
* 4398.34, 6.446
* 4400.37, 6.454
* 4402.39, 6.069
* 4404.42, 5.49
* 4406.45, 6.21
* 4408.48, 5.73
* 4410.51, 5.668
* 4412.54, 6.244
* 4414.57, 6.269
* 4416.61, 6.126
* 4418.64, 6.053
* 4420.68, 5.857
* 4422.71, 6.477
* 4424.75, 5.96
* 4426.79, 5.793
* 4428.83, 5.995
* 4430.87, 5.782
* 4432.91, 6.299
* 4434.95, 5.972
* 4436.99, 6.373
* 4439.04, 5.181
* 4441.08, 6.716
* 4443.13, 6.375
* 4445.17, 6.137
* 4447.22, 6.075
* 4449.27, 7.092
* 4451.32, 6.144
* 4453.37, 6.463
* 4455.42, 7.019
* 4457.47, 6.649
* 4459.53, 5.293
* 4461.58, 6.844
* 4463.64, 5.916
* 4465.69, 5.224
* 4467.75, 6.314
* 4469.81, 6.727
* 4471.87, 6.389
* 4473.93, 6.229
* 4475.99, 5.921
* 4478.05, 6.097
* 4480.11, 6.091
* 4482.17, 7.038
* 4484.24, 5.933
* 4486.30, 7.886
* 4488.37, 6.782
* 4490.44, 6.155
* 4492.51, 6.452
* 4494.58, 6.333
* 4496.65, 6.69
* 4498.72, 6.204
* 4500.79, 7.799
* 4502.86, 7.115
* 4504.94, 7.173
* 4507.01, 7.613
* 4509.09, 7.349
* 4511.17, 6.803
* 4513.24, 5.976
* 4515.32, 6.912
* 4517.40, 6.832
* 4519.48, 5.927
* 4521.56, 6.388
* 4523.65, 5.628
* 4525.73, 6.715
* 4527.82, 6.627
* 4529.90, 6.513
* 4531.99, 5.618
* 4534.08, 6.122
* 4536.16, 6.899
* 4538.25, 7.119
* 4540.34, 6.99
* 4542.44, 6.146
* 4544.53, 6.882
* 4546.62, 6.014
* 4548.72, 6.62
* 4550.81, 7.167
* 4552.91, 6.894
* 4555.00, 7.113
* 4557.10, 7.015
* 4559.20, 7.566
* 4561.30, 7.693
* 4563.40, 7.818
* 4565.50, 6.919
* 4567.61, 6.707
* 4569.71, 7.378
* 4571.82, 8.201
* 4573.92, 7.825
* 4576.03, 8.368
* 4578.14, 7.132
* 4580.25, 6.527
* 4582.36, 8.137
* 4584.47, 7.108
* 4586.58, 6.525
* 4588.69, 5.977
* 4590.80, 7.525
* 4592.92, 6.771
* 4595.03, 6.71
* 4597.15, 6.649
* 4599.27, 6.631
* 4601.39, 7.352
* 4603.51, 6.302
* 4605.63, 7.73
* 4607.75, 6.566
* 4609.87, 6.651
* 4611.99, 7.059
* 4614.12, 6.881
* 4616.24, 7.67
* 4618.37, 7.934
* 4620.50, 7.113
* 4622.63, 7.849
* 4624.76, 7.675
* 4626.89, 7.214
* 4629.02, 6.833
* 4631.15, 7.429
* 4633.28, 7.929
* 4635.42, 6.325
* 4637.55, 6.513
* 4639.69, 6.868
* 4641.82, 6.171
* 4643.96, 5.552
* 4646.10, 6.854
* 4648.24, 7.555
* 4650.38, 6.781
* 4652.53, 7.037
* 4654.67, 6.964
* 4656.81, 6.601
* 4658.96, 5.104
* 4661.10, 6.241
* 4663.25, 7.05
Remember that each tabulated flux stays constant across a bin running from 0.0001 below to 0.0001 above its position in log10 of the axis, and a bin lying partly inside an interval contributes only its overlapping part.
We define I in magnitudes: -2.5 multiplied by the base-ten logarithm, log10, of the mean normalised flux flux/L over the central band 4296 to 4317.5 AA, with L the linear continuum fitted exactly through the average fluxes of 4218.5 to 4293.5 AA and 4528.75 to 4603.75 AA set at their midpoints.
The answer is 0.24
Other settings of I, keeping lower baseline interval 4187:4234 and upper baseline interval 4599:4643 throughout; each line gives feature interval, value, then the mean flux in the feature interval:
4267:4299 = 0.065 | 4.7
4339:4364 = -0.058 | 5.72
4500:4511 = -0.155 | 7.35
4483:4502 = -0.068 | 6.7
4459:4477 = 0.004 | 6.12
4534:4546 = -0.022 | 6.72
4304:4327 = 0.116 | 4.67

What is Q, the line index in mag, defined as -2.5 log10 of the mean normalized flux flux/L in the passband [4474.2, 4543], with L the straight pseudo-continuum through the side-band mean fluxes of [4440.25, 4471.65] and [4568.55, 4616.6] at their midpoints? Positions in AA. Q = 0.00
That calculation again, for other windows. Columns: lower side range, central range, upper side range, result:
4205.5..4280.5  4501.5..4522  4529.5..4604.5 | -0.04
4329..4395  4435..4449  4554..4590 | 0.02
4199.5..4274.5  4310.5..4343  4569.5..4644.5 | 0.02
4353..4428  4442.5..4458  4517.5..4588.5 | -0.04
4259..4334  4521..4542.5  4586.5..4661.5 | -0.03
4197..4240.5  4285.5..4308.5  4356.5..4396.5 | 0.22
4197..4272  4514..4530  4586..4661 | -0.02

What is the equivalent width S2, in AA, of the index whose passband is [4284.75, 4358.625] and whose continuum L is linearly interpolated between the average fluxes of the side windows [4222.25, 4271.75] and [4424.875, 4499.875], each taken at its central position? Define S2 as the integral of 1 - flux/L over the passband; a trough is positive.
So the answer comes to 5.84 AA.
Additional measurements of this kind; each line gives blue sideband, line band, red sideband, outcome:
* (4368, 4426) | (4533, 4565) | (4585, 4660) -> -1.94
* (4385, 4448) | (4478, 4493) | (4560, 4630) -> -0.37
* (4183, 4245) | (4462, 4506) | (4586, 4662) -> -2.80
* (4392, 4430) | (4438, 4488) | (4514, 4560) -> -0.91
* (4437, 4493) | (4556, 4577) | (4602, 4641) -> -2.10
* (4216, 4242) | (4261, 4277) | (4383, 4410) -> 0.16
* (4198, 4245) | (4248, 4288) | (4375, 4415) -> 0.90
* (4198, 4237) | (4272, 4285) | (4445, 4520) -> 0.71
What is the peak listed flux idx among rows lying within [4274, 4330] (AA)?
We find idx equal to 5.936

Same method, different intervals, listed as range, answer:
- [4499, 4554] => 7.799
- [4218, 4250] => 5.852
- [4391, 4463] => 7.092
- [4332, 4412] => 6.872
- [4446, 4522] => 7.886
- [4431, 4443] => 6.716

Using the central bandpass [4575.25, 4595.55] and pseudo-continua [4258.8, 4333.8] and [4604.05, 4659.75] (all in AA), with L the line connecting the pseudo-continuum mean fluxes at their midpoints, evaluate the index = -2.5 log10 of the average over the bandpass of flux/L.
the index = -0.07 mag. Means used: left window 4.74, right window 6.96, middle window 7.07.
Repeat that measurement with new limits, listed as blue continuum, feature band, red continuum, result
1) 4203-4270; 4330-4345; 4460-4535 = -0.03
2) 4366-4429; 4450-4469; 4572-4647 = -0.01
